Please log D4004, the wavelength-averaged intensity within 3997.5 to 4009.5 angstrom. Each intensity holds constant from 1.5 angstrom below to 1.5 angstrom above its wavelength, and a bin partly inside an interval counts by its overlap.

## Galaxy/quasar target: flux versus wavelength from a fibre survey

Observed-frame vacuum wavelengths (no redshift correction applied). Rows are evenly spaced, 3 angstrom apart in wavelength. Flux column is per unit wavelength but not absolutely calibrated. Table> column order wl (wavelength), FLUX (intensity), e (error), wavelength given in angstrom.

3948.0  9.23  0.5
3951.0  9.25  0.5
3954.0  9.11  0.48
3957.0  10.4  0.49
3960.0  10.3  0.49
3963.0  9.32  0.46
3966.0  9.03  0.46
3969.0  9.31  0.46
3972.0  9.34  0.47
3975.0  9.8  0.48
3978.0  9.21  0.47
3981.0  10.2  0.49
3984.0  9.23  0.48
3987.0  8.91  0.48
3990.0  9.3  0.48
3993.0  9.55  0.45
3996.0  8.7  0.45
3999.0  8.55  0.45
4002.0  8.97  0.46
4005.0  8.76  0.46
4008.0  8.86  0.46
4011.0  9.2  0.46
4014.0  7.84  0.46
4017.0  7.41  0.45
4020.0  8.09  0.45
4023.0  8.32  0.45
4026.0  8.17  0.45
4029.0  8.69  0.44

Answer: 8.79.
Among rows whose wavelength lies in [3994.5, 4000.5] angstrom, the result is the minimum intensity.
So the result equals 8.55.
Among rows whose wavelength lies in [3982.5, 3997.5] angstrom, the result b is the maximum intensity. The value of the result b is 9.55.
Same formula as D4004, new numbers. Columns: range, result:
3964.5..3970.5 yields 9.17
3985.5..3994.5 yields 9.25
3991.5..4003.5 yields 8.94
